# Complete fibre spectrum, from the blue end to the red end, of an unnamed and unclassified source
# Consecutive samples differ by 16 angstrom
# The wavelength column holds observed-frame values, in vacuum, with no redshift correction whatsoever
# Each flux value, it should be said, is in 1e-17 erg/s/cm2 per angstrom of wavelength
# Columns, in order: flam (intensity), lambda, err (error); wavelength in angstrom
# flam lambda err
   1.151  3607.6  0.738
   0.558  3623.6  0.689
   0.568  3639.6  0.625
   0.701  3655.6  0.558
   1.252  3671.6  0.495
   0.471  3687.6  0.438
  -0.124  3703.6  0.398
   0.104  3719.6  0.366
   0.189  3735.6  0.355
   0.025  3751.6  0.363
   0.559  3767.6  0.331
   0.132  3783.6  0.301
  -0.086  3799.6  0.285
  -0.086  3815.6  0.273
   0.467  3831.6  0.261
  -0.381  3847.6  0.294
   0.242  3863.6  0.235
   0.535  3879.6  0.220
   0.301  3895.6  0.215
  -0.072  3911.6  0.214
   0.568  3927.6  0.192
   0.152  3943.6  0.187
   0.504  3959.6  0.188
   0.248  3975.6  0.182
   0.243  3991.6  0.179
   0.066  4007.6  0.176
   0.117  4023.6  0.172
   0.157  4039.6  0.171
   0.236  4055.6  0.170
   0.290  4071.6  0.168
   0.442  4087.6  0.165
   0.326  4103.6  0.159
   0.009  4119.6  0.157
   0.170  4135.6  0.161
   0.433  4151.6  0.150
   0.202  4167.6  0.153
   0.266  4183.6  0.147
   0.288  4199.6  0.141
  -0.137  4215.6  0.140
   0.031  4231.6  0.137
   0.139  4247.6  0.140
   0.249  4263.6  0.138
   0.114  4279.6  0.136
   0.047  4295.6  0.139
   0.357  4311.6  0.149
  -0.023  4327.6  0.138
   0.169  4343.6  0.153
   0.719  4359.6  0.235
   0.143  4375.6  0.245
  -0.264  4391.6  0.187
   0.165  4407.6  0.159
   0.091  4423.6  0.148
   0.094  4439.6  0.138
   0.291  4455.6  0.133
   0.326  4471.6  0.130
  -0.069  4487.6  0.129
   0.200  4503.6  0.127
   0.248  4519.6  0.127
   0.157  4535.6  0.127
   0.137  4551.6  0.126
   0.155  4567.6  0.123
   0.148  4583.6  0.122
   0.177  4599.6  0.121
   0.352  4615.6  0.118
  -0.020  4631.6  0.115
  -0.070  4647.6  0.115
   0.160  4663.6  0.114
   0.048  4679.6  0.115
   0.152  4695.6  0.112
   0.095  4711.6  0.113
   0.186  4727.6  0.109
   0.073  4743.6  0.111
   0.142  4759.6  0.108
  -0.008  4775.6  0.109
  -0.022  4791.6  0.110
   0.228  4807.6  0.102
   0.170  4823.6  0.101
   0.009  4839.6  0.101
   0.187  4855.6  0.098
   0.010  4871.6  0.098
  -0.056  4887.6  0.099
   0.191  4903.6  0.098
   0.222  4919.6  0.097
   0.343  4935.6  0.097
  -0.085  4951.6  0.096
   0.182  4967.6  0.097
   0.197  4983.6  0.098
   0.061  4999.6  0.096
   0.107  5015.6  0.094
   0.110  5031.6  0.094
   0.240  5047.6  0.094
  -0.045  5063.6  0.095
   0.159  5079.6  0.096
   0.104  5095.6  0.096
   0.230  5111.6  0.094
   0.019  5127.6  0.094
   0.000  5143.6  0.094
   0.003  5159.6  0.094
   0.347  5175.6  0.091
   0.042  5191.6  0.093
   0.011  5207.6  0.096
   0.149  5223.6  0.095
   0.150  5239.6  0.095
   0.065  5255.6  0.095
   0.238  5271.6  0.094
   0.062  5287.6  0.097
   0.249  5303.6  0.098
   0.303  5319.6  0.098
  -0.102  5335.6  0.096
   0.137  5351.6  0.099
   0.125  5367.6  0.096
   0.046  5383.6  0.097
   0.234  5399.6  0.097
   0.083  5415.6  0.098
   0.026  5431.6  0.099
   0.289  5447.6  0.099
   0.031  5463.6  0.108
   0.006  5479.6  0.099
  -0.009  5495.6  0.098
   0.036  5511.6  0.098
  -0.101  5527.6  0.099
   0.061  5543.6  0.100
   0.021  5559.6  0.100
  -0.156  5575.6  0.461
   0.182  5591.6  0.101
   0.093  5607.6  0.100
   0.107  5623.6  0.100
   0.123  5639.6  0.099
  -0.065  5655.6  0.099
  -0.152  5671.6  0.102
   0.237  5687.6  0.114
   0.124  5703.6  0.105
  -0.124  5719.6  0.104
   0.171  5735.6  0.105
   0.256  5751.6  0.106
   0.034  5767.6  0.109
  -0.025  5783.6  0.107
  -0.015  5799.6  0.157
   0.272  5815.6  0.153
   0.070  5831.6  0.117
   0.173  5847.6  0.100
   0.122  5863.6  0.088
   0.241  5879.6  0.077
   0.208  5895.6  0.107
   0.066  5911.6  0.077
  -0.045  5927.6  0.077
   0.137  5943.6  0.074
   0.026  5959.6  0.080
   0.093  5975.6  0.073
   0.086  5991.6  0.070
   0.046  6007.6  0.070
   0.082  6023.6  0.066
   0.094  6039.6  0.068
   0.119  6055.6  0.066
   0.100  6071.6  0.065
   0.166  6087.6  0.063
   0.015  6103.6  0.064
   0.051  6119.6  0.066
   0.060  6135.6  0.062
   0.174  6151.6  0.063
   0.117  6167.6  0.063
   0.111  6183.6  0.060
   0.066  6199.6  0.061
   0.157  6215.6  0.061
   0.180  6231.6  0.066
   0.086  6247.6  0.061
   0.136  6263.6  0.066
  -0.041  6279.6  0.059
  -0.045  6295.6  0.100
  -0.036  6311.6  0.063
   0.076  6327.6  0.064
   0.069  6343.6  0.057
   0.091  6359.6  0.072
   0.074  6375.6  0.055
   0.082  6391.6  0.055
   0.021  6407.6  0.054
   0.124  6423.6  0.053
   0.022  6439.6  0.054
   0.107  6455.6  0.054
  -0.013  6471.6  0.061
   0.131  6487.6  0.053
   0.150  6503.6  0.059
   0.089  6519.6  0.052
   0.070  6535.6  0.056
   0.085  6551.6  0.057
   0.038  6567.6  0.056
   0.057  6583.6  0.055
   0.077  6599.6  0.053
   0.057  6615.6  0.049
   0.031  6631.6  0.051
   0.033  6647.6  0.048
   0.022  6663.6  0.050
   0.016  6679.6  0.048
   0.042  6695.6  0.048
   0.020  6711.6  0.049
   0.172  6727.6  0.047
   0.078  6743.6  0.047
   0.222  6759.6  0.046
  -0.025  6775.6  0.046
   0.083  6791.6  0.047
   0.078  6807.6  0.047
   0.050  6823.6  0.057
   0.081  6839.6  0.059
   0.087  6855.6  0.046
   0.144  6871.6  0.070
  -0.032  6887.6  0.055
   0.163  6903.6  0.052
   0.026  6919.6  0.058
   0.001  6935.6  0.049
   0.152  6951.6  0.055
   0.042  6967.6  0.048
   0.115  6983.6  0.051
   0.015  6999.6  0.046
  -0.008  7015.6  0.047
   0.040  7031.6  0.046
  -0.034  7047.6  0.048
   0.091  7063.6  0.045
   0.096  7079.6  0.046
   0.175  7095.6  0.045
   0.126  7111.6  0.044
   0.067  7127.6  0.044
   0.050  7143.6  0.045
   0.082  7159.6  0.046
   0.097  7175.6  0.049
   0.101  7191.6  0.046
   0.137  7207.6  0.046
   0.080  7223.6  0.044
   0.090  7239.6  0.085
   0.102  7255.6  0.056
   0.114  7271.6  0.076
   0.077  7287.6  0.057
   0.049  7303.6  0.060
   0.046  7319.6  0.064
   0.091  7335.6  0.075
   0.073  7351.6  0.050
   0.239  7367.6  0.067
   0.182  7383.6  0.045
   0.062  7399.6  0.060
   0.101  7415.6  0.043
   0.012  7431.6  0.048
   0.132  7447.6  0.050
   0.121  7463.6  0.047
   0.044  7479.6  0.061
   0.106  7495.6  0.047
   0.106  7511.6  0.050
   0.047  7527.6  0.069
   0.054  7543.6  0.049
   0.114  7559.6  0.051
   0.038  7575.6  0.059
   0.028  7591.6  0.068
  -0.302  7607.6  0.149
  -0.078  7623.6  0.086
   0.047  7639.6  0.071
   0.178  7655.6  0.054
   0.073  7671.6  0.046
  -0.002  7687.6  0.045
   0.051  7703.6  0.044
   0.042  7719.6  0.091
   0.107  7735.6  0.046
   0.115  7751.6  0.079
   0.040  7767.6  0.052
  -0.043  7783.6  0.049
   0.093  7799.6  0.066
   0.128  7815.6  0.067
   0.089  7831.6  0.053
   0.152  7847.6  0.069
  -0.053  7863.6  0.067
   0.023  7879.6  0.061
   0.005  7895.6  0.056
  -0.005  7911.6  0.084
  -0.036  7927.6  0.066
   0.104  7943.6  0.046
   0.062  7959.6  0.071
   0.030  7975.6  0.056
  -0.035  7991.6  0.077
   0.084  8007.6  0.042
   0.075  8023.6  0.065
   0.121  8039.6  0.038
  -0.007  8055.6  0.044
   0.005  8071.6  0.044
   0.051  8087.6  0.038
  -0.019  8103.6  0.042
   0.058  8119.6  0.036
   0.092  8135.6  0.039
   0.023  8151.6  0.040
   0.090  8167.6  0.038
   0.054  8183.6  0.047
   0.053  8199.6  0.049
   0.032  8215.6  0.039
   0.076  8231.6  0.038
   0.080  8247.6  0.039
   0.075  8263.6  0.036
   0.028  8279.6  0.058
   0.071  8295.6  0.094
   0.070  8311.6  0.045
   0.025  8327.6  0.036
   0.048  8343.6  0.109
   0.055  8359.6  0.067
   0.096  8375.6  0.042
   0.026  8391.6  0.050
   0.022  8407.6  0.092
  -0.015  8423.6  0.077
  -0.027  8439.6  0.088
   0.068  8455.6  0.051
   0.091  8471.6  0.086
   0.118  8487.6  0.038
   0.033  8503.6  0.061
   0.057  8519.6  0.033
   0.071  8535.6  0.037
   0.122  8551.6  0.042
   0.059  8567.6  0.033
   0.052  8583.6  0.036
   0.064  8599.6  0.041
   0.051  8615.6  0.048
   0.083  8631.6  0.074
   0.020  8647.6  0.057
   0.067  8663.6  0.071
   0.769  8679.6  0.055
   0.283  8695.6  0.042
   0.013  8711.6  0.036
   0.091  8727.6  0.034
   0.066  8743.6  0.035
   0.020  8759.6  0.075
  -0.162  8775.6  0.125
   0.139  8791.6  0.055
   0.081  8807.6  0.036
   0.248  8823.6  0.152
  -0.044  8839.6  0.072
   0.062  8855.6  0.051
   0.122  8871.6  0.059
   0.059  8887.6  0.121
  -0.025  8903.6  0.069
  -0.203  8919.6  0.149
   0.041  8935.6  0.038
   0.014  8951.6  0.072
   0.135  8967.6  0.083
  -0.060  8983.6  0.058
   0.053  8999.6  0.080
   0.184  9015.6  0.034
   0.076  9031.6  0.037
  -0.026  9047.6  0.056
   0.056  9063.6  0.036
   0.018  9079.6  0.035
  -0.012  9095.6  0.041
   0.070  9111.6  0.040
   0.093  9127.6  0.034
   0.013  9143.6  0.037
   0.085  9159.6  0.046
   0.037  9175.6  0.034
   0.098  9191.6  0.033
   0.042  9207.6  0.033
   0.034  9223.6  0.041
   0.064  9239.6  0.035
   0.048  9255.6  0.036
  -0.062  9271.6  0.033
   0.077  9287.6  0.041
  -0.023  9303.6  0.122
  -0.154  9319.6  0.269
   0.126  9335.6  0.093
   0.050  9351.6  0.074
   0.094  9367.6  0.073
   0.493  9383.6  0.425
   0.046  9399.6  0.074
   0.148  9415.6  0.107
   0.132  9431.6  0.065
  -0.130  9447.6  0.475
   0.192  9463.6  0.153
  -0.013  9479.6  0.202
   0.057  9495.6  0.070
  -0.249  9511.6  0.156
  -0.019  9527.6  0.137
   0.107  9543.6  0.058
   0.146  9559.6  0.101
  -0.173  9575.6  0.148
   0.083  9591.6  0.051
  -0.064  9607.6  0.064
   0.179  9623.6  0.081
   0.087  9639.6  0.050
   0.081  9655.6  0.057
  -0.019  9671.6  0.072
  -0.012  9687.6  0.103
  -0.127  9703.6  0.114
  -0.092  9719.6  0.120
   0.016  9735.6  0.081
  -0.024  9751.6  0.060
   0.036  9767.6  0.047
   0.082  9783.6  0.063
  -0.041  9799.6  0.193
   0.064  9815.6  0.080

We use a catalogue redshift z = 1.329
